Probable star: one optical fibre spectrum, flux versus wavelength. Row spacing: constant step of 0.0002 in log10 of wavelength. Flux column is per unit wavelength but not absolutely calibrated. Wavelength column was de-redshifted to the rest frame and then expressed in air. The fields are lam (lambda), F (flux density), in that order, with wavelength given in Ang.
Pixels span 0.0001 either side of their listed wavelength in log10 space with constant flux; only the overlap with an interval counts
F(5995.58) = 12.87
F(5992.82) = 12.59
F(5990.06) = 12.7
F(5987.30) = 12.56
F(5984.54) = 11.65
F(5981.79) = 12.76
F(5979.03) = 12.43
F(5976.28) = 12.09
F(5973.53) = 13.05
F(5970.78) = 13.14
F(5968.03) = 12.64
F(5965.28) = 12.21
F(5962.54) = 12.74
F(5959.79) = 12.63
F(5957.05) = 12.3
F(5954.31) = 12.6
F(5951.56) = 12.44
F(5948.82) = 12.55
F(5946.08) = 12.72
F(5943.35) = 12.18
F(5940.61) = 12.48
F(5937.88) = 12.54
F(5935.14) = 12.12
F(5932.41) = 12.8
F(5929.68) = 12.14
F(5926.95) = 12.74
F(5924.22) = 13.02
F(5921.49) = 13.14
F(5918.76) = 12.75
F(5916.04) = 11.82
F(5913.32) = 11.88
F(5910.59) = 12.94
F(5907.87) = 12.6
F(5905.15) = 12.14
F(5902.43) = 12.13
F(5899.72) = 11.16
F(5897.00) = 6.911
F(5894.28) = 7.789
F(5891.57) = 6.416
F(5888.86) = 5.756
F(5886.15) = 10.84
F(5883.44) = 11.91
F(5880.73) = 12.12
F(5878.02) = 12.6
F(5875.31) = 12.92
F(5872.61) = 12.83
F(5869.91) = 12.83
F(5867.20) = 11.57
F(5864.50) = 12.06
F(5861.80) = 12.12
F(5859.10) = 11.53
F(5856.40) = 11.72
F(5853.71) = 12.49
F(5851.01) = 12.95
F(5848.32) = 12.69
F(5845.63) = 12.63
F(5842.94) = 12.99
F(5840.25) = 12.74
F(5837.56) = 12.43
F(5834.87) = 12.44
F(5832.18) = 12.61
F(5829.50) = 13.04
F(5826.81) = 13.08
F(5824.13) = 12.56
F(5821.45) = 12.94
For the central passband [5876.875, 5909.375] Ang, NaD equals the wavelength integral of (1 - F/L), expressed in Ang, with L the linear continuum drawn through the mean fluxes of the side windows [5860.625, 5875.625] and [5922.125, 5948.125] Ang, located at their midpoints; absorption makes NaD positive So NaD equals 5.8 Ang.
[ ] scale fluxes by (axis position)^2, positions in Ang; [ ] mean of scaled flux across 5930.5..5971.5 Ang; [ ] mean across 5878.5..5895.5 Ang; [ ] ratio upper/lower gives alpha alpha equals 1.4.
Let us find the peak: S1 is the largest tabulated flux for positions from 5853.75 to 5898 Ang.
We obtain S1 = 12.92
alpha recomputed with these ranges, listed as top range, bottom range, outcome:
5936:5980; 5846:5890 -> 1.09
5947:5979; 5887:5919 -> 1.25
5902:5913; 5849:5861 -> 1.04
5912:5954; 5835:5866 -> 1.04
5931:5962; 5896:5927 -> 1.06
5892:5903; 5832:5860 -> 0.74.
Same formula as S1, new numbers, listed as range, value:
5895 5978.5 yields 13.14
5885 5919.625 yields 12.94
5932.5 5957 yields 12.72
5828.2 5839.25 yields 13.04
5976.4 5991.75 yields 12.76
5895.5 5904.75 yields 12.13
